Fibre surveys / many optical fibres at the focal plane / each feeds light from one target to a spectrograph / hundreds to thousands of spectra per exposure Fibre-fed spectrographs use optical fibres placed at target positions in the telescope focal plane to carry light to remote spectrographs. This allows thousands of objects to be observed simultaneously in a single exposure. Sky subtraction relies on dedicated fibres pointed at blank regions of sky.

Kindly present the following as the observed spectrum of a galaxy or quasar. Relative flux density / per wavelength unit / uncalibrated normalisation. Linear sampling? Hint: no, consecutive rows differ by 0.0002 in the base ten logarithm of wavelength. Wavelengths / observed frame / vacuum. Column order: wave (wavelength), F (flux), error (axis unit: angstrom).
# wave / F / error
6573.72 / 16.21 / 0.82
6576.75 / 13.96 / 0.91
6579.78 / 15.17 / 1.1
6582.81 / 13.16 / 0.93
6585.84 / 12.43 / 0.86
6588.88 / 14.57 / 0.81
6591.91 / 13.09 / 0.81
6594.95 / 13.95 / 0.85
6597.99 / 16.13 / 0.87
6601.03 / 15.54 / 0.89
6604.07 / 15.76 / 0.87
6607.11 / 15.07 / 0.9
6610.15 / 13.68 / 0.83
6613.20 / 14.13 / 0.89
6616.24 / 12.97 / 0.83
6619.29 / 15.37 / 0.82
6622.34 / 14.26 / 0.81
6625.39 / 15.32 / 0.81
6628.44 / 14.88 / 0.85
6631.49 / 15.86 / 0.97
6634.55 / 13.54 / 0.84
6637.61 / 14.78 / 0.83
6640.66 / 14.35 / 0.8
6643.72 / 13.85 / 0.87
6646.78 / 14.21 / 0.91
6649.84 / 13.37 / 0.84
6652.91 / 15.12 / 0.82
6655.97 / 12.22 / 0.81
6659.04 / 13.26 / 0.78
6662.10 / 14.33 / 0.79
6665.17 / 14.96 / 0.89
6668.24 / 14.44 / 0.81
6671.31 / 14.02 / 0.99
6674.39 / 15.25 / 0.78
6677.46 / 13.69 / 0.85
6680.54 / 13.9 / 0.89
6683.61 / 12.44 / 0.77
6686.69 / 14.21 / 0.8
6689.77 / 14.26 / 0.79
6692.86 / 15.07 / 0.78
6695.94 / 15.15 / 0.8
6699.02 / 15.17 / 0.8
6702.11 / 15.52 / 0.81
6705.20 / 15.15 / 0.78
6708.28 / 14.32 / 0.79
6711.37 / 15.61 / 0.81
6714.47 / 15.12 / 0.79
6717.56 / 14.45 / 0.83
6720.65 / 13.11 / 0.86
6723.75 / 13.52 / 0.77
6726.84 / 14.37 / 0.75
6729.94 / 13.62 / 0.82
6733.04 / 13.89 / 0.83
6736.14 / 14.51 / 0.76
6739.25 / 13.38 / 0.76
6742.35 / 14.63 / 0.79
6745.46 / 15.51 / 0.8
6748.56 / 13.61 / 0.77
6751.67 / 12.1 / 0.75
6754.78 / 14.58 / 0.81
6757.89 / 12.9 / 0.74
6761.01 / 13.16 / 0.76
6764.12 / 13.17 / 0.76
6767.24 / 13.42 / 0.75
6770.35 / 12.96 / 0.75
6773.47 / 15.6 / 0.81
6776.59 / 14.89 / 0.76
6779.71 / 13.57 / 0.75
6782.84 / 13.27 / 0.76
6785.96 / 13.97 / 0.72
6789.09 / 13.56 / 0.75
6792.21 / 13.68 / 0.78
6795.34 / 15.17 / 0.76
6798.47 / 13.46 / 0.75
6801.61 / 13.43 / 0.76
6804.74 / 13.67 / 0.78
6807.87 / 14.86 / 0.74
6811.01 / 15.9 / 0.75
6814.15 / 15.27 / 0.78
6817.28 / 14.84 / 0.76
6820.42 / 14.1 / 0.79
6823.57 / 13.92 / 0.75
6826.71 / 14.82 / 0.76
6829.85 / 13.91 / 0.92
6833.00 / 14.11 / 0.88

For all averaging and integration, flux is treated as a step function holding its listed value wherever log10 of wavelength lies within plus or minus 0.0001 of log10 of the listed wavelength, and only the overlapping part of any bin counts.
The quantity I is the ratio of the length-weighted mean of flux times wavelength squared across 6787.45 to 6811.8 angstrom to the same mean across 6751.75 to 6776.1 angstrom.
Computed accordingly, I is 1.0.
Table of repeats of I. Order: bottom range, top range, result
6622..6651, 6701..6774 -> 1.00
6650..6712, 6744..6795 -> 0.98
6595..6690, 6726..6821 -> 1.02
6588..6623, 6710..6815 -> 1.01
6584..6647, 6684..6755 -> 1.02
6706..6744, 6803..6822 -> 1.06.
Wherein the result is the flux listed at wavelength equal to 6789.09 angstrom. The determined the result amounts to 13.56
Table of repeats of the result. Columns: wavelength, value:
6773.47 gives 15.6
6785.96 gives 13.97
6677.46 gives 13.69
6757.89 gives 12.9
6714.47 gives 15.12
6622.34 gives 14.26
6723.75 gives 13.52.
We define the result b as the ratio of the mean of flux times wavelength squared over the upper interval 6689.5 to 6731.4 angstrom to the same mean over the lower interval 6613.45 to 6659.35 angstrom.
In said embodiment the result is 1.05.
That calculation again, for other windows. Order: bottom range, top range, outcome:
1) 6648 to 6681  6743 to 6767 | 0.99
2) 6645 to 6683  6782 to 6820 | 1.06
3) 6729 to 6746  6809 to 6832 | 1.06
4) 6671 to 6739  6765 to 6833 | 1.02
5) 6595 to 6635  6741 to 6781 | 0.98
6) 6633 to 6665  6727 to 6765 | 1.02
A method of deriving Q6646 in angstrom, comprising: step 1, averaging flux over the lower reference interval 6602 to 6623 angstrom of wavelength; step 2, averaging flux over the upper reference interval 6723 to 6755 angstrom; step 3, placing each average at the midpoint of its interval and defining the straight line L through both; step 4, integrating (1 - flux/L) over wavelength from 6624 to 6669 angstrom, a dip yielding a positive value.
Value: 0.20 angstrom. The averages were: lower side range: 14.5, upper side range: 14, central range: 14.3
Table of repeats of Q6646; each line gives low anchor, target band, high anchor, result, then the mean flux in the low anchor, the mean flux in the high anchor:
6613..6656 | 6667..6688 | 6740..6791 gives 0.29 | 14.4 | 13.8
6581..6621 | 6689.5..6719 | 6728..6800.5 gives -2.10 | 14.3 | 13.9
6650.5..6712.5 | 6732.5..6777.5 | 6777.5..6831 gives 1.28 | 14.4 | 14.2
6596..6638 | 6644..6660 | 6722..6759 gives 0.96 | 14.8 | 13.9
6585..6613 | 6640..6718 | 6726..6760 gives -1.13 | 14.5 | 13.9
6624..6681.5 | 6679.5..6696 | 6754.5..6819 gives 0.15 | 14.3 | 14.1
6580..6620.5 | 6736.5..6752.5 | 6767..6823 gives 0.30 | 14.3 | 14.2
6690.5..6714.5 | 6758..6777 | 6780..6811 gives 0.78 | 15.1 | 14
